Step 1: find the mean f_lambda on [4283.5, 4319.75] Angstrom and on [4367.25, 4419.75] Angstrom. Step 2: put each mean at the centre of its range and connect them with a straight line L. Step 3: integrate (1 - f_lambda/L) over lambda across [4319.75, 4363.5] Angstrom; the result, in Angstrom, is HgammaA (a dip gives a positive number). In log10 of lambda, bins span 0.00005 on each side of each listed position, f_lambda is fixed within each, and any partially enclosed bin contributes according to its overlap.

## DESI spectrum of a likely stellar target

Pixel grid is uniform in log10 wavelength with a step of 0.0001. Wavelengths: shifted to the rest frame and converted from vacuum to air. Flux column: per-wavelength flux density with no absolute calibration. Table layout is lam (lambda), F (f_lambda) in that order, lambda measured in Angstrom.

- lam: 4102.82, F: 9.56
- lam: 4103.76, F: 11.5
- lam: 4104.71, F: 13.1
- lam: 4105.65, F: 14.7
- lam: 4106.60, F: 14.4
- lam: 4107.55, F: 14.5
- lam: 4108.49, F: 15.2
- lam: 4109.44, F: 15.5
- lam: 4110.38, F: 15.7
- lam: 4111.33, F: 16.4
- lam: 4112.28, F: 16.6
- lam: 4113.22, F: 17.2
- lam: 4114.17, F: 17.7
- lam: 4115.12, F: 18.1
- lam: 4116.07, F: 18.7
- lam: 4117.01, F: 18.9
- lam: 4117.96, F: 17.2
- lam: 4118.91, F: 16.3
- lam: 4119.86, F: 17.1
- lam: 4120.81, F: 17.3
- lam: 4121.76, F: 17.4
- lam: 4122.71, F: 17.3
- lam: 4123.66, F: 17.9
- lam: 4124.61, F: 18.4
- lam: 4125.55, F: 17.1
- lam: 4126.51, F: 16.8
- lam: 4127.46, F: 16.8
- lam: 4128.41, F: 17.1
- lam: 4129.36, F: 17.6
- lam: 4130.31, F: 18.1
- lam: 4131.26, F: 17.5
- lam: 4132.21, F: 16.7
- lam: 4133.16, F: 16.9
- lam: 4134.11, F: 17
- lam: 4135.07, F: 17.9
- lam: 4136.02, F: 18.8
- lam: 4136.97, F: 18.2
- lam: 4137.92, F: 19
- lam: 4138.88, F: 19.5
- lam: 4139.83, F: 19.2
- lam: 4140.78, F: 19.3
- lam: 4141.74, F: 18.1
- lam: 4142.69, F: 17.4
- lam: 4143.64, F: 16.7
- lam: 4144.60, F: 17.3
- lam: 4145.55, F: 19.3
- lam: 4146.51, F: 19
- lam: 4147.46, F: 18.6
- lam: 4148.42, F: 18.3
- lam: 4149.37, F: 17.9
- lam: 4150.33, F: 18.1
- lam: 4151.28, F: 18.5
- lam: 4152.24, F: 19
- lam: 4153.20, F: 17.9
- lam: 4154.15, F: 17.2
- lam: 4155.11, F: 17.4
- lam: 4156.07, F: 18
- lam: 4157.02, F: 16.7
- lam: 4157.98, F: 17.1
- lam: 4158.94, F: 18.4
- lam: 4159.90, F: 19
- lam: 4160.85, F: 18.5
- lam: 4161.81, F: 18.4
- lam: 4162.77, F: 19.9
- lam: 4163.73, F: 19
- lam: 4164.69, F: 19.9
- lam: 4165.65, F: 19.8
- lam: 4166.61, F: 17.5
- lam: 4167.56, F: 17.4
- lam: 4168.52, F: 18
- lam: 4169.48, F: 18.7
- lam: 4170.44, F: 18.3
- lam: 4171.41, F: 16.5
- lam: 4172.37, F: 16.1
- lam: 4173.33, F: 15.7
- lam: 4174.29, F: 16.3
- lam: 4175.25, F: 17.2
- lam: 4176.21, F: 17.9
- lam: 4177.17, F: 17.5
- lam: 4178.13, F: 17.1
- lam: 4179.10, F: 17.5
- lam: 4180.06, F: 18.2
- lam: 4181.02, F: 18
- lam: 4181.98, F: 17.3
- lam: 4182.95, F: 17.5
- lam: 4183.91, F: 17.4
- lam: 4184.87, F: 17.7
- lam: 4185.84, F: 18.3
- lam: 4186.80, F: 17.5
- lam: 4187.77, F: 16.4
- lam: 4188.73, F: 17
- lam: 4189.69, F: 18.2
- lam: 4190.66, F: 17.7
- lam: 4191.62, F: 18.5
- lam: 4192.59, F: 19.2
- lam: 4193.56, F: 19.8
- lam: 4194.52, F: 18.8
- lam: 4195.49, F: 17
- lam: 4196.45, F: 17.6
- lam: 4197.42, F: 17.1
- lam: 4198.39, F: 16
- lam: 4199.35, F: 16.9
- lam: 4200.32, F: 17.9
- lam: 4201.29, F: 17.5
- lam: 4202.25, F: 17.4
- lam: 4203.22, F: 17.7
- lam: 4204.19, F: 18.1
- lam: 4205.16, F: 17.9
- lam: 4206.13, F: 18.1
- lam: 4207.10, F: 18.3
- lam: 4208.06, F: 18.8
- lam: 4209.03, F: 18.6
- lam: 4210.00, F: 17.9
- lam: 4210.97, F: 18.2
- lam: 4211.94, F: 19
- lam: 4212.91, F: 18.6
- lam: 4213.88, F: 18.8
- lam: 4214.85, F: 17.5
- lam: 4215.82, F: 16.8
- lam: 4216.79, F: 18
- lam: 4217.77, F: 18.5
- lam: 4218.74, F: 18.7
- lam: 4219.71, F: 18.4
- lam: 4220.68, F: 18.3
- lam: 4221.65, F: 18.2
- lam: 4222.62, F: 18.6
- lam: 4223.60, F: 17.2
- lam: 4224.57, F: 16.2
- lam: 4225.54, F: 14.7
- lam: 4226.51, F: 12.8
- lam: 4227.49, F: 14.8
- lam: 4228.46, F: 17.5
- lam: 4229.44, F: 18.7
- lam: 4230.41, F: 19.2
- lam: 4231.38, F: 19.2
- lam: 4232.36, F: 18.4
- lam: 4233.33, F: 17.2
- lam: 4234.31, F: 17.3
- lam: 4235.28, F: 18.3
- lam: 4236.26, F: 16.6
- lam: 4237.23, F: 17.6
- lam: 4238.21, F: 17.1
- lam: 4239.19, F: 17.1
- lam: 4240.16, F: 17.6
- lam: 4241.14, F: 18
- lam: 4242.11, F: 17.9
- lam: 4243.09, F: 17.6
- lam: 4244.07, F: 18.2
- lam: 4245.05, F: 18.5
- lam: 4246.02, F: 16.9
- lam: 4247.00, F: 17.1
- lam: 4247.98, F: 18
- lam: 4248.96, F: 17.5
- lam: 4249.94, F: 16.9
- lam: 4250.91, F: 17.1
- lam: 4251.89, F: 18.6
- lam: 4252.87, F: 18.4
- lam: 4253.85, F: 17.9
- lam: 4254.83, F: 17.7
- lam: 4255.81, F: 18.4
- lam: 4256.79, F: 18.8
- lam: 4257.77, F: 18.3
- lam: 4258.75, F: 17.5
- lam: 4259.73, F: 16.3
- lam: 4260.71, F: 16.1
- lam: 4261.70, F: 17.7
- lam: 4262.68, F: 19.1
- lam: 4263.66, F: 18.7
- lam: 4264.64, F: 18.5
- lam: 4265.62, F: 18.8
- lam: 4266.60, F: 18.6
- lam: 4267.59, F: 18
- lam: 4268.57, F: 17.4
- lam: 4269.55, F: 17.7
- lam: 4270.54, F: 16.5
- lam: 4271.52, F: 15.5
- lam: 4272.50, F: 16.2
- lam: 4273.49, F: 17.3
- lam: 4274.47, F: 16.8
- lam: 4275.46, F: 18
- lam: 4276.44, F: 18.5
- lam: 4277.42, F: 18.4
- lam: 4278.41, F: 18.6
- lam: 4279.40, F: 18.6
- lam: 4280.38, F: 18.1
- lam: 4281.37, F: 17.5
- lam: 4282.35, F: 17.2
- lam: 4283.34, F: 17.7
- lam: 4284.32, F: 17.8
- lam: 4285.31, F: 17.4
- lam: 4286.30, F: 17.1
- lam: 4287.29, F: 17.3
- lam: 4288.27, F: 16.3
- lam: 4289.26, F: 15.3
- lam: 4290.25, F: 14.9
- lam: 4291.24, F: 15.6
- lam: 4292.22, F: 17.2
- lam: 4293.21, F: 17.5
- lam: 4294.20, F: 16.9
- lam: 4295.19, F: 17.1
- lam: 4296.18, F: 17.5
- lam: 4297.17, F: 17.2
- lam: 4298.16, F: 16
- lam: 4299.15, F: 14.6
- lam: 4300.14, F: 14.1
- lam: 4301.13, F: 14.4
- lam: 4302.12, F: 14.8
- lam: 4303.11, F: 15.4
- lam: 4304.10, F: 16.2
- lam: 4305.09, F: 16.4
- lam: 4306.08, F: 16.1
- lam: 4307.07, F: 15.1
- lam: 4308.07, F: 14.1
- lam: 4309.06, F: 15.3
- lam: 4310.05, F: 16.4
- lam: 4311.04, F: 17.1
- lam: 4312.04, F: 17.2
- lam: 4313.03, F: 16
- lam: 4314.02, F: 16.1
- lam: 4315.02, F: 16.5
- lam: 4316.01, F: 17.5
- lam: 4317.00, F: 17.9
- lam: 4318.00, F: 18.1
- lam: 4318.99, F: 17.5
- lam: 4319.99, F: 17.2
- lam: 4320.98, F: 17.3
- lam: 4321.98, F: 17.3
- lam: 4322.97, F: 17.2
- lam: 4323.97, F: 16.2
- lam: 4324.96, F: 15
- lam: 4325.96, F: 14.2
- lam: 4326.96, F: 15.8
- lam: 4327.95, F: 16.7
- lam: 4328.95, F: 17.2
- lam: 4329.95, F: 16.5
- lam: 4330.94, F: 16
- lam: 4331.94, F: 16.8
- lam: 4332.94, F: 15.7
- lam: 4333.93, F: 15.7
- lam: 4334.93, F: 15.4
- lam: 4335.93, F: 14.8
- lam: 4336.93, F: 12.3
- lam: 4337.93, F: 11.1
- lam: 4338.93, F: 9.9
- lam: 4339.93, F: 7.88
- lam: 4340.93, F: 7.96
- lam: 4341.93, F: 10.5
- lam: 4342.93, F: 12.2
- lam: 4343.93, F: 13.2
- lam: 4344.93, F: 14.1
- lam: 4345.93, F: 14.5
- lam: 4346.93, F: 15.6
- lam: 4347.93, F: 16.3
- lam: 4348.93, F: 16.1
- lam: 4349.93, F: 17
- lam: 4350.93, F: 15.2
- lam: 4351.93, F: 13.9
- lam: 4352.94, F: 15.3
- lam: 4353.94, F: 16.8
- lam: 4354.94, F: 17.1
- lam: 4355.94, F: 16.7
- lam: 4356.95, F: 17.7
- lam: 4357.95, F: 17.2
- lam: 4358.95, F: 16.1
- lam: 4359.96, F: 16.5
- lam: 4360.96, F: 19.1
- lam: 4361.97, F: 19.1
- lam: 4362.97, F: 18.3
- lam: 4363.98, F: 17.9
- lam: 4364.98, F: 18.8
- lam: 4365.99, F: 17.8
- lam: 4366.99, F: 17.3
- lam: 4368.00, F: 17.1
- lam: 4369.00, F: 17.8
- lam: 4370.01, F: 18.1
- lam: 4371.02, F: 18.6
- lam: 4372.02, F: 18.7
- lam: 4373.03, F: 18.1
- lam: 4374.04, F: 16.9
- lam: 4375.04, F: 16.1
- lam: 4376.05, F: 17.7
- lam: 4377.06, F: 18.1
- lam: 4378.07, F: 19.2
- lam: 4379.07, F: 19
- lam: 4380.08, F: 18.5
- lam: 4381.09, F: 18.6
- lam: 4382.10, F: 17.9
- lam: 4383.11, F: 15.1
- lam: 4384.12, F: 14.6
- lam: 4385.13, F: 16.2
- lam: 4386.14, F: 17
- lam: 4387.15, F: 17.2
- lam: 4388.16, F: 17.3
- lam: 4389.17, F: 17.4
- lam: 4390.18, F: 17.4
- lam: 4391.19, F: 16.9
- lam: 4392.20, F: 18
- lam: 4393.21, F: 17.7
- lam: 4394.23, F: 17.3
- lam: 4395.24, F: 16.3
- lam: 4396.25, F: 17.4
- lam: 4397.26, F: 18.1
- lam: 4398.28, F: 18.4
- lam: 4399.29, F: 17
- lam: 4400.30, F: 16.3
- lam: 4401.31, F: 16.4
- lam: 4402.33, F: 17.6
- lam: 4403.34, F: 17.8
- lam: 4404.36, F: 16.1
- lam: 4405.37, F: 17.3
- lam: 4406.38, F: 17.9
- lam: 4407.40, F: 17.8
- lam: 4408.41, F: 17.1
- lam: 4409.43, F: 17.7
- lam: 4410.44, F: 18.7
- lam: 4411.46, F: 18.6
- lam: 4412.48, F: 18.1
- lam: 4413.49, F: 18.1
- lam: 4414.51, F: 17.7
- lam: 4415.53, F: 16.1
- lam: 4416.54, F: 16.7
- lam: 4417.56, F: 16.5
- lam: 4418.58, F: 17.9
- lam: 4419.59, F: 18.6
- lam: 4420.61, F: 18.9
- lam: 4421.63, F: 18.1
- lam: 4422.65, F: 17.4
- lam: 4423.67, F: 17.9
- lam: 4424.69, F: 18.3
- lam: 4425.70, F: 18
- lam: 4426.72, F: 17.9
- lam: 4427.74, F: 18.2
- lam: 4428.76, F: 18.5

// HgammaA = 4.1 Angstrom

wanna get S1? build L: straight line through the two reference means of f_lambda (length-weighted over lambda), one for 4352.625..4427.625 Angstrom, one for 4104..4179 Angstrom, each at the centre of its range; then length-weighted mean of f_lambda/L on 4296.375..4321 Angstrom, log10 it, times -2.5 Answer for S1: 0.09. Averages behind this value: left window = 17.5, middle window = 16.2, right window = 17.5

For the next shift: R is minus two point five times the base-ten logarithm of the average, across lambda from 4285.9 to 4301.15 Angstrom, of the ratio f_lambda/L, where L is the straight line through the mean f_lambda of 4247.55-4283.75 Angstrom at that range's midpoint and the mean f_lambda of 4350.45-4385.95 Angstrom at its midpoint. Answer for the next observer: 0.09 mag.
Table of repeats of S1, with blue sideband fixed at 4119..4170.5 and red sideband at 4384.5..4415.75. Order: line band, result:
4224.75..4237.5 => 0.05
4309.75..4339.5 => 0.11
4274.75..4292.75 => 0.02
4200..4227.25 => 0.01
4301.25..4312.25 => 0.12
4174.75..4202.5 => 0.02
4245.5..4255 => 0.01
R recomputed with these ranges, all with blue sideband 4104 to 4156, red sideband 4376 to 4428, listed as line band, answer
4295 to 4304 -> 0.12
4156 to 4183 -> -0.03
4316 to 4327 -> 0.05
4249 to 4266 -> -0.03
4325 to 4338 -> 0.14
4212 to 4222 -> -0.05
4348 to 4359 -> 0.08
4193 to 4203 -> -0.01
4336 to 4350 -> 0.35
